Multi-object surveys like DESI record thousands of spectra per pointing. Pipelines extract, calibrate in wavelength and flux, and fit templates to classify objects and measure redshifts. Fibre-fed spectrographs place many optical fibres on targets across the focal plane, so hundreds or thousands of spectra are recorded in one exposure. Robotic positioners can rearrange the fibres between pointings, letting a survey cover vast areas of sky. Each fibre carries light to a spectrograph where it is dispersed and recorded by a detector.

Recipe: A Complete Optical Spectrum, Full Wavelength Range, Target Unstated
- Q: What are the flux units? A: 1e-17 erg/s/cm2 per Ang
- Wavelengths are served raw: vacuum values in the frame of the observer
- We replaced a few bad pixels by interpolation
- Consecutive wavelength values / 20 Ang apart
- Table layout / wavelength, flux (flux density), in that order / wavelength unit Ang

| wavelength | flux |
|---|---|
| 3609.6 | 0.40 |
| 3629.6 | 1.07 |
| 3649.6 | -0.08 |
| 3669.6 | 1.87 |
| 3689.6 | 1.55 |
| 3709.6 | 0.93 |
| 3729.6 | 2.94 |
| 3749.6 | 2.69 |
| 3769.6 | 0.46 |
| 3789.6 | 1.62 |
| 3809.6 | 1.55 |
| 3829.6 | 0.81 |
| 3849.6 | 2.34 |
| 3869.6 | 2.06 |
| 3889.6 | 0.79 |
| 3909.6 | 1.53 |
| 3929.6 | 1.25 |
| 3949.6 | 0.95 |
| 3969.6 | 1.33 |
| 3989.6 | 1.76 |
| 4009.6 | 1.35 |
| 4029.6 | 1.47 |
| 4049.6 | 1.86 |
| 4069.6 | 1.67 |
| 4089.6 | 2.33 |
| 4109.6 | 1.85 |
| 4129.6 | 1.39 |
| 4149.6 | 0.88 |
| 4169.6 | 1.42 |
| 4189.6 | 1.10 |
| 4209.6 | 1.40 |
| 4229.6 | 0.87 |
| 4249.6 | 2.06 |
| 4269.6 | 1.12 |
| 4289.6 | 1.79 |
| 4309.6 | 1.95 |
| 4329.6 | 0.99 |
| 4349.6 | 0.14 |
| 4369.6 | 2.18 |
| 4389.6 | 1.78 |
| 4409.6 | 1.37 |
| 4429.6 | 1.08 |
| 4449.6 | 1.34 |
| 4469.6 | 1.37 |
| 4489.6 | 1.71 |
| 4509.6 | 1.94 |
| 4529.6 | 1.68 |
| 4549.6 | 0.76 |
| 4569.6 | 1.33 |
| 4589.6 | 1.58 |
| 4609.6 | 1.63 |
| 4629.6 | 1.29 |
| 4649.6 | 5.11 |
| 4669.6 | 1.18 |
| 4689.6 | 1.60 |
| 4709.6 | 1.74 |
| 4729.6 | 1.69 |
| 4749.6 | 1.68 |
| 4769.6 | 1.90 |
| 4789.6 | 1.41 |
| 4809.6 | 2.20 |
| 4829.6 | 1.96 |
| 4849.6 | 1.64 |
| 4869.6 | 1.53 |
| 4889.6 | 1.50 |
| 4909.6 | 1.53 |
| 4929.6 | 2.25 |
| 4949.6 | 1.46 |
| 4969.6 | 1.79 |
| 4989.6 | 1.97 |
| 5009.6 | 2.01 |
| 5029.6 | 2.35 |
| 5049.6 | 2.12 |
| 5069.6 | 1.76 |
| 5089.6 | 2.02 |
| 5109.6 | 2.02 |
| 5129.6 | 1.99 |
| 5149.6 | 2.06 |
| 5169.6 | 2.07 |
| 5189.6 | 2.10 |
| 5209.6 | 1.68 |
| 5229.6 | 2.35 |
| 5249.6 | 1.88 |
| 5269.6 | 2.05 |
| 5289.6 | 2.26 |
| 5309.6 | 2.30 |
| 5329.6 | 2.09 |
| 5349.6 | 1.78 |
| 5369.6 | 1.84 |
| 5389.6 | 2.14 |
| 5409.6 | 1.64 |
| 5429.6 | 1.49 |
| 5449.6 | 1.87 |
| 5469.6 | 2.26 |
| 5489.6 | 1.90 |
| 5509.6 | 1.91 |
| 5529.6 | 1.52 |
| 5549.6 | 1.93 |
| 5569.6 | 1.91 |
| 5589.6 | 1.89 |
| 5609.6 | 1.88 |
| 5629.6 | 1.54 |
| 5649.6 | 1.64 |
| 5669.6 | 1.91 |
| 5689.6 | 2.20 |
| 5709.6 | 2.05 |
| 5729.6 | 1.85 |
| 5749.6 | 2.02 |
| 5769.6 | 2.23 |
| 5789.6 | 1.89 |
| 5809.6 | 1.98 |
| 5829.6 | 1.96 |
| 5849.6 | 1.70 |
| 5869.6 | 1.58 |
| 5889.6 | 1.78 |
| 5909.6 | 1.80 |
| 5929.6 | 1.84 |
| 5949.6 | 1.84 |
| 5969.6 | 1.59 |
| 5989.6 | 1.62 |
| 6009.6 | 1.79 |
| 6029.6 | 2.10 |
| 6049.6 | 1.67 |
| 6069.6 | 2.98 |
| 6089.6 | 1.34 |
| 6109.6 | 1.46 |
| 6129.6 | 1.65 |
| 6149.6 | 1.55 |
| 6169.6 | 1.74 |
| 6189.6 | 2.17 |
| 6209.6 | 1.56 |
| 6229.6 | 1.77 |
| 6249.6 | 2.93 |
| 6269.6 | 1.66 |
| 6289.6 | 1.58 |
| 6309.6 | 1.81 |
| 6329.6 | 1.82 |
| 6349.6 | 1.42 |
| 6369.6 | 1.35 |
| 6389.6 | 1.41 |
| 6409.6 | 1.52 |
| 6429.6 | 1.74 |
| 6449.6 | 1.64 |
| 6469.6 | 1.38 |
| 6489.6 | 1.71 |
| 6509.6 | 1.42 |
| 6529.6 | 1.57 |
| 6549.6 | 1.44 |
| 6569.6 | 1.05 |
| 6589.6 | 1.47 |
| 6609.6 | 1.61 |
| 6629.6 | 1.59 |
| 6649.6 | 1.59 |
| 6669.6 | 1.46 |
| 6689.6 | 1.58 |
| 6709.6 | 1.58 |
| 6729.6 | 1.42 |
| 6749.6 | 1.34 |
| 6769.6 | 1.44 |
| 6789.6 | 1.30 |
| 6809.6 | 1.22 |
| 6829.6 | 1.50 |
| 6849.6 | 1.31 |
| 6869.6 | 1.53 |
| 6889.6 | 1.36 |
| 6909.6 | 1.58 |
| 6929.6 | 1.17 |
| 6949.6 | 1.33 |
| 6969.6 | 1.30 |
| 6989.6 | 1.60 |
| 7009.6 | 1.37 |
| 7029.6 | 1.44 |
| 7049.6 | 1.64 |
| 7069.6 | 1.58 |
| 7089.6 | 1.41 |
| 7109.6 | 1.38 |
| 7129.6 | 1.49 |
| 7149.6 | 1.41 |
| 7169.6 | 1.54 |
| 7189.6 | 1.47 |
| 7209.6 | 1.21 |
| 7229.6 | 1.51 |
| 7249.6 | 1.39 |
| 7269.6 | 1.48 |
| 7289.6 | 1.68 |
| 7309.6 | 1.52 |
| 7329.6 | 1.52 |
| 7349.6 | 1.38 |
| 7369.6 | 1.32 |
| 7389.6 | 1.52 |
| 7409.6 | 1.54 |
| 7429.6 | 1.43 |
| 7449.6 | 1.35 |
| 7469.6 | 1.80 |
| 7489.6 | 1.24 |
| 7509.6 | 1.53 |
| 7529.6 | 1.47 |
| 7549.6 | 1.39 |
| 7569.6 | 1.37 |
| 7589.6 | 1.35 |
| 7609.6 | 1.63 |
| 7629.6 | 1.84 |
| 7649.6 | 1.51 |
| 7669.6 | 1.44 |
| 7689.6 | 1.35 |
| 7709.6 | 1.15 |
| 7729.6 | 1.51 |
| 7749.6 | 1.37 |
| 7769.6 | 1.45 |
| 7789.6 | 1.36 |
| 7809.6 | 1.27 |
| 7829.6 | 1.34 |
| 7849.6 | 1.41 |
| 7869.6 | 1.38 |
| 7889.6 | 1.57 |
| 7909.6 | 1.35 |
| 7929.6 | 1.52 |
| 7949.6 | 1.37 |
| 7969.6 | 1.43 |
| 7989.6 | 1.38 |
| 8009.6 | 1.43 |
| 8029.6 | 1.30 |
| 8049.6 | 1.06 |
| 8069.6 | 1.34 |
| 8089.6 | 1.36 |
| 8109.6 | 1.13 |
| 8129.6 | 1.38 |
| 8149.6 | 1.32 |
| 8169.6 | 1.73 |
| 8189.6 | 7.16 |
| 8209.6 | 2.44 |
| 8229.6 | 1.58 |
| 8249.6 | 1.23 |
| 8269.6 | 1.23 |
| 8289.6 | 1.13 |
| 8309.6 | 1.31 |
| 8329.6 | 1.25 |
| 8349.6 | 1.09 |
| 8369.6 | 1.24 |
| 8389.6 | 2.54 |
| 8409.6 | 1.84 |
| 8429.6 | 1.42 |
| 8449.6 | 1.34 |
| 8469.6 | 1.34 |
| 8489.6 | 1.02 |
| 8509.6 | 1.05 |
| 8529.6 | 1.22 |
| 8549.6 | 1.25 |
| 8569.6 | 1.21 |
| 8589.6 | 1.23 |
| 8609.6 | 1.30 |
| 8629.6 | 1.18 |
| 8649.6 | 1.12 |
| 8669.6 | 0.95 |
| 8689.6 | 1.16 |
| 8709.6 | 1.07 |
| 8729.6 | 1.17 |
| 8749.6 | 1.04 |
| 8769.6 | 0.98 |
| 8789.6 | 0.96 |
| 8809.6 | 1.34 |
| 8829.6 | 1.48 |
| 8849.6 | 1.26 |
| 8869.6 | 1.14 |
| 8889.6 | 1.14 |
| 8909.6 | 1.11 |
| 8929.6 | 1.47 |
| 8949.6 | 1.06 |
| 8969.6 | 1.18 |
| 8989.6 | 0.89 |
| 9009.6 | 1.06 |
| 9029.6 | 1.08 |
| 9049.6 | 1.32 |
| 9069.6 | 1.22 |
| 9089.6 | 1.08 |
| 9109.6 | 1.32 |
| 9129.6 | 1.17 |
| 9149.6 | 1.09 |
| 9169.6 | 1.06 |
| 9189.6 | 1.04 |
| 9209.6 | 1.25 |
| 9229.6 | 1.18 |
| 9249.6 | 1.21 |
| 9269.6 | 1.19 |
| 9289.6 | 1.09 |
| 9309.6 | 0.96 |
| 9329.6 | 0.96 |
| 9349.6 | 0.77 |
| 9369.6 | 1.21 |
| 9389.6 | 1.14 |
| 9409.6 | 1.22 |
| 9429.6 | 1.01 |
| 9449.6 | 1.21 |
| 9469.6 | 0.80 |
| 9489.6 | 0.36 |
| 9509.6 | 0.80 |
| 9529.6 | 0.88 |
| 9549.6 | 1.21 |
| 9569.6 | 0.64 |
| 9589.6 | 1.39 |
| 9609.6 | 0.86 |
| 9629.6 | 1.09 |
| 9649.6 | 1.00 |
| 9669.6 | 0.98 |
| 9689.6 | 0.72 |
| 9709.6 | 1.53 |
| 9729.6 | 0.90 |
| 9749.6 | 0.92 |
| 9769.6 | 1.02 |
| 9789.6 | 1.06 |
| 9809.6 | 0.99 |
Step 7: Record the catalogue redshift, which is 0.25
